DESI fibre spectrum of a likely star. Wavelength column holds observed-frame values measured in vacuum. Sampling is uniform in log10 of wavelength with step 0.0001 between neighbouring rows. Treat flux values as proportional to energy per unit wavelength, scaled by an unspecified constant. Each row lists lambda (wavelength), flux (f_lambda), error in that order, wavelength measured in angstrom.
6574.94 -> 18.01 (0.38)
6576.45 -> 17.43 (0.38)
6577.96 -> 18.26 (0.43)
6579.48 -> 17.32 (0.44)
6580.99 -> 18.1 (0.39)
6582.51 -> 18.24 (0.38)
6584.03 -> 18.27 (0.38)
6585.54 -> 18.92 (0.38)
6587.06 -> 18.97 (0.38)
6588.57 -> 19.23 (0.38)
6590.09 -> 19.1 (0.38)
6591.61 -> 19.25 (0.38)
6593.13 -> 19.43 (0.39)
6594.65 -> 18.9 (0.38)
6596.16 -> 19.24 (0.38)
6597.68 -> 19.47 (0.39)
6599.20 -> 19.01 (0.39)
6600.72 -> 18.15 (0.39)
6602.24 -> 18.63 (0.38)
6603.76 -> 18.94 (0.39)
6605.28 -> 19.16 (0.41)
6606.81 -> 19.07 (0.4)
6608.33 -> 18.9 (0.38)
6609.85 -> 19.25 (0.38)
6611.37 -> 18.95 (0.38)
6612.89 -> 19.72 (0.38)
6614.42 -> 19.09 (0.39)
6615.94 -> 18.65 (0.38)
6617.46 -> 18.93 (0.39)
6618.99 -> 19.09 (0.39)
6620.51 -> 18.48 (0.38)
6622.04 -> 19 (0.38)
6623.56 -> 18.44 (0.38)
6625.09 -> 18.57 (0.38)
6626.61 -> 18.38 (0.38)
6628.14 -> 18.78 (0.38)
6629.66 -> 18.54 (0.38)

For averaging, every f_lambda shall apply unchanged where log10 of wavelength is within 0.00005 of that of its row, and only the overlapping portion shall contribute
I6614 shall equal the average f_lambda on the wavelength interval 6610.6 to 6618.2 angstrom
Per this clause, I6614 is 19.1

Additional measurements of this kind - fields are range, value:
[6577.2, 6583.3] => 18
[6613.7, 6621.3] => 18.8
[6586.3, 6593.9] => 19.2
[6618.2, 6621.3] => 18.7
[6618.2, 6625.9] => 18.7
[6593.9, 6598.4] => 19.2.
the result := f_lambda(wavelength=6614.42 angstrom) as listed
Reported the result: 19.09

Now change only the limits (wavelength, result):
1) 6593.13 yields 19.43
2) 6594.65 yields 18.9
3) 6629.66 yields 18.54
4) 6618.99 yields 19.09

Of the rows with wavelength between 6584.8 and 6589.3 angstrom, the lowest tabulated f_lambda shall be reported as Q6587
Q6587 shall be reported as 18.92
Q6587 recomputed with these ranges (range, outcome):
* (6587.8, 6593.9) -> 19.1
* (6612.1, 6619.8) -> 18.65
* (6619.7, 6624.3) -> 18.44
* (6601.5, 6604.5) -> 18.63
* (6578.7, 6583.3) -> 17.32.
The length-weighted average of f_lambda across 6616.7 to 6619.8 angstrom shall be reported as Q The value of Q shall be 19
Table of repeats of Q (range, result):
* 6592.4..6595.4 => 19.2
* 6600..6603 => 18.4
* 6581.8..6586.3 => 18.5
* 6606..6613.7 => 19.2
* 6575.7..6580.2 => 17.7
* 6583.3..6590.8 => 18.9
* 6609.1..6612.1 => 19.1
